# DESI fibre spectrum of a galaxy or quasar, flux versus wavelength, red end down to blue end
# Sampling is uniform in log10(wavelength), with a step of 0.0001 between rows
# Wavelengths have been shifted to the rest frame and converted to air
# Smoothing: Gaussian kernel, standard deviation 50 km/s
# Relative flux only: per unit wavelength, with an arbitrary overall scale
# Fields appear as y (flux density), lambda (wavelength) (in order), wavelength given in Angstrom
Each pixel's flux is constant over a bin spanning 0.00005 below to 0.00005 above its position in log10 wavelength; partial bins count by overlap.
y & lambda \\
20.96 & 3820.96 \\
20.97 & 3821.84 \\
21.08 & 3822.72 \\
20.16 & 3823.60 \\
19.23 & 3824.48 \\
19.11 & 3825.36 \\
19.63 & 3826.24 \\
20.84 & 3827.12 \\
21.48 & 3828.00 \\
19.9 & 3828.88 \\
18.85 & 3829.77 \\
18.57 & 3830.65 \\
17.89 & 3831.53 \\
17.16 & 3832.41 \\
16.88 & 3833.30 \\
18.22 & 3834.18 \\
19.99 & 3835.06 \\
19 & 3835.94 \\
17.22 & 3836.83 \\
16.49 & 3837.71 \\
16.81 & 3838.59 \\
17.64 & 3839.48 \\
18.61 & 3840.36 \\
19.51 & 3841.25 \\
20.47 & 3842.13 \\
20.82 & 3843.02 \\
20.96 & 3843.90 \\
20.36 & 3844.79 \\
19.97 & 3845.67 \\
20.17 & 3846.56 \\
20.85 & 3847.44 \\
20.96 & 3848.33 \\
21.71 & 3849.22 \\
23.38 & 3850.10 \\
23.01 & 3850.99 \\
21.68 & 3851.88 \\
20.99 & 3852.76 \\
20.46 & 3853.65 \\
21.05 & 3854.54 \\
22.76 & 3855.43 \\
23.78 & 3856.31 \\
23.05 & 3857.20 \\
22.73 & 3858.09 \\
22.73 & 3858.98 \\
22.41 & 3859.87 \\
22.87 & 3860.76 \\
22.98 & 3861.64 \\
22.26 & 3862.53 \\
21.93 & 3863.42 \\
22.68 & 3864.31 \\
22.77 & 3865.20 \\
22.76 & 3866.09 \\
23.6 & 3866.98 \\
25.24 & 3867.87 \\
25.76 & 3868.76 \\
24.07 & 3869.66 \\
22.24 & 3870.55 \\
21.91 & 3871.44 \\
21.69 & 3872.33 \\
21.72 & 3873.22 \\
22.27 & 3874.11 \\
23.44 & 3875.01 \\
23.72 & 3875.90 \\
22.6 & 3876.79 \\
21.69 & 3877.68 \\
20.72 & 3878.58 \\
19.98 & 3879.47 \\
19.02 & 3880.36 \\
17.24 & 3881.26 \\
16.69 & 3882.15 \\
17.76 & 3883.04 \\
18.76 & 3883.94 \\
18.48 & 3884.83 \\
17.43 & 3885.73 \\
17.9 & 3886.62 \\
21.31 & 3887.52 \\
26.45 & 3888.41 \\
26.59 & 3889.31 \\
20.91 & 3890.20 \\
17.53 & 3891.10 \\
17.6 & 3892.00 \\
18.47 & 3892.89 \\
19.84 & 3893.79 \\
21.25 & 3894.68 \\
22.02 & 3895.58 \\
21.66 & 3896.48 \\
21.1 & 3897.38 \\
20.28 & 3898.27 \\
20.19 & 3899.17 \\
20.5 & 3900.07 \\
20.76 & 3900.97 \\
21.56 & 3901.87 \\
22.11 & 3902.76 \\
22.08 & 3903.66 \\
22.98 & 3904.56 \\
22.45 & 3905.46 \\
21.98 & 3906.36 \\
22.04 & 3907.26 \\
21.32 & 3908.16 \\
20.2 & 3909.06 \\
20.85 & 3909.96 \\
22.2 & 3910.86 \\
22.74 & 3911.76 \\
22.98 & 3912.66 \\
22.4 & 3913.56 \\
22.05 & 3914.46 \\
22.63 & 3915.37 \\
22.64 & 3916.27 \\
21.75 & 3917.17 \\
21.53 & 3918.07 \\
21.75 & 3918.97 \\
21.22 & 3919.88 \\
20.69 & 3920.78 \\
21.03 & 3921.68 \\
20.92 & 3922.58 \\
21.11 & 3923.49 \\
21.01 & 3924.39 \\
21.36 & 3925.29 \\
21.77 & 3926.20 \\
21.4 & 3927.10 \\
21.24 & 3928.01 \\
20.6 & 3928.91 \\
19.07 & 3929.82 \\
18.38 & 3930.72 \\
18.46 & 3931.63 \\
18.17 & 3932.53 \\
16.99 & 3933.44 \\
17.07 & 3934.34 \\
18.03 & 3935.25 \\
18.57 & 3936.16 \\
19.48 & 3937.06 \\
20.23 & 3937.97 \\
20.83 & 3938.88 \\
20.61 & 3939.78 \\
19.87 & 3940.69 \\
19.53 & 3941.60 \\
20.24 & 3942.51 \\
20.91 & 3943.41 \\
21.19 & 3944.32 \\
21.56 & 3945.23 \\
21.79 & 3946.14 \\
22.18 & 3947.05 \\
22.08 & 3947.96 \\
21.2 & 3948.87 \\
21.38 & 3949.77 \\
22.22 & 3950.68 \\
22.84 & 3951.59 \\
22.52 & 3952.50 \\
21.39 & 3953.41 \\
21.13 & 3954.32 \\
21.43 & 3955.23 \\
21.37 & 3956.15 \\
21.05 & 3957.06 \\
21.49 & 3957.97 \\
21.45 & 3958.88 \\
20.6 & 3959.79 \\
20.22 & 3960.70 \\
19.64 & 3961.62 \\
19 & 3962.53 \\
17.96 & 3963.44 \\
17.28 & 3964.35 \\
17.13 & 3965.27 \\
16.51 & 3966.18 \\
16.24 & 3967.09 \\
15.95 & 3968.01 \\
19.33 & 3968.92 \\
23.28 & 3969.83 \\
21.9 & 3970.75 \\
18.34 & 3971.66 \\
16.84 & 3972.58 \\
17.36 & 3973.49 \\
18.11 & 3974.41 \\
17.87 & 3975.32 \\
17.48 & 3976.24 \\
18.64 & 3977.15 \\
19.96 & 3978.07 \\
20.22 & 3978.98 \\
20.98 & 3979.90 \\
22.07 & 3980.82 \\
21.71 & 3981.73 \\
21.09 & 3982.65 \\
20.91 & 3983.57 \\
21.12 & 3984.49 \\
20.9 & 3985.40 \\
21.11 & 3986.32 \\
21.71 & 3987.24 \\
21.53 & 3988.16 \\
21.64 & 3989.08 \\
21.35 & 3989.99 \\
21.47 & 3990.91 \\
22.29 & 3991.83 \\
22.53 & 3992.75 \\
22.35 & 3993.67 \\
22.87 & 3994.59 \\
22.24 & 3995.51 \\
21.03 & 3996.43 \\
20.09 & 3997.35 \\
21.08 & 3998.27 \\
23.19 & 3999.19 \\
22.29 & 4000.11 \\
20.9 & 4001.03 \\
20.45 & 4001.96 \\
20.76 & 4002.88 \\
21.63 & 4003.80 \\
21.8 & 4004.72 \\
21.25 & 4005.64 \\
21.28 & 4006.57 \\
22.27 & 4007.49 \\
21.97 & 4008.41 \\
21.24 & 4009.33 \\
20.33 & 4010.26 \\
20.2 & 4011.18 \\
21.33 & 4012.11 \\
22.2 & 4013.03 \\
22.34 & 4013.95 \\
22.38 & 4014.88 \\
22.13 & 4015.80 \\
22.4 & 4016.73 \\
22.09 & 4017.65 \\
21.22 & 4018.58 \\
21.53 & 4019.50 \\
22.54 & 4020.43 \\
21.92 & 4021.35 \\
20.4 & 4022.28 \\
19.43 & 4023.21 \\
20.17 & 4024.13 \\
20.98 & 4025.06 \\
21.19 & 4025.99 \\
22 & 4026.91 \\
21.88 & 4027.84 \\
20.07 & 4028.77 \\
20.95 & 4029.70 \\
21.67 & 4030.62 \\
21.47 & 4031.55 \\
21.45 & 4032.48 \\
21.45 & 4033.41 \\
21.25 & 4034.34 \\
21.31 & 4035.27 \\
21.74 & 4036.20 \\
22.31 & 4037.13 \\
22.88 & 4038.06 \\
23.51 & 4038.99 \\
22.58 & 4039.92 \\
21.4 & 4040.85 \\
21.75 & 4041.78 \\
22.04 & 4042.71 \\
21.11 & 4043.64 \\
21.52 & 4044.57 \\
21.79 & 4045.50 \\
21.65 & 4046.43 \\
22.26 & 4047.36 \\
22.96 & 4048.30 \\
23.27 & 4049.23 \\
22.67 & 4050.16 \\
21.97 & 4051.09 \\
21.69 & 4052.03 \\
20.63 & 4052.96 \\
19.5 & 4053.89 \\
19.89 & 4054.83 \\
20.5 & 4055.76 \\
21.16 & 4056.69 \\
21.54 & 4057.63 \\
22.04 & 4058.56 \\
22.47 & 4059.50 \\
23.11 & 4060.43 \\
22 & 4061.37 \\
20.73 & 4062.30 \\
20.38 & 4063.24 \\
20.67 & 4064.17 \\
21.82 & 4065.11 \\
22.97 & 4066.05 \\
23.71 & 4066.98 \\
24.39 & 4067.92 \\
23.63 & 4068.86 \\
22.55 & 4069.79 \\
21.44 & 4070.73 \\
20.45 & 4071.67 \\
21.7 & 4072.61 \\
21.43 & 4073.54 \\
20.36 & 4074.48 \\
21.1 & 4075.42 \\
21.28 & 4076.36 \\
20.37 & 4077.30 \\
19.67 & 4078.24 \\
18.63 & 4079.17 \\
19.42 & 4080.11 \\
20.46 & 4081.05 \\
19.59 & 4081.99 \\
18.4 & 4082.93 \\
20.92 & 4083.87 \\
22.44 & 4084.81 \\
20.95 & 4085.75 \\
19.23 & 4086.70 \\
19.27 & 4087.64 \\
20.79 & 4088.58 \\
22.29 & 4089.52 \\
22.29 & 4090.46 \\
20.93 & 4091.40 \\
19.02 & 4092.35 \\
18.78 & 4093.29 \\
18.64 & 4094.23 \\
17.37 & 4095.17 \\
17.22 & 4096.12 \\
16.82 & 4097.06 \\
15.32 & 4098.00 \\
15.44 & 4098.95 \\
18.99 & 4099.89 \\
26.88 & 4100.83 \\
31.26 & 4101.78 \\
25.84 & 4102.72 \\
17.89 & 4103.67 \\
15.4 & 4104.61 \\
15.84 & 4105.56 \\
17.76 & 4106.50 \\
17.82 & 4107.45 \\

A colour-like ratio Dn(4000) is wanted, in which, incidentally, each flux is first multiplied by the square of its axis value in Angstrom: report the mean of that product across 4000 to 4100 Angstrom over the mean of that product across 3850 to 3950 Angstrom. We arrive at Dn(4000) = 1.07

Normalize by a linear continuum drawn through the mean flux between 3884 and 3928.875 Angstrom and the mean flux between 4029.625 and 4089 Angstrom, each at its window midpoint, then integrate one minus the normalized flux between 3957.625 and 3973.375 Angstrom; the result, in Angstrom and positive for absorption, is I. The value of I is 1.7 Angstrom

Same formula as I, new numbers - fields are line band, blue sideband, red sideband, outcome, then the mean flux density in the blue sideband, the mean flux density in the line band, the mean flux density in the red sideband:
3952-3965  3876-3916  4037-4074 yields 0.52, 20.9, 20.4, 21.9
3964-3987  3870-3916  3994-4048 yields 2.23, 21.1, 19.3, 21.6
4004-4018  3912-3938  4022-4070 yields -0.21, 20.5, 21.7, 21.7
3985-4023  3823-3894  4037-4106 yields -1.23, 20.7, 21.6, 21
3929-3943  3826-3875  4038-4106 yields 1.29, 21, 19.1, 21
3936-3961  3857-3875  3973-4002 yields 0.52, 22.9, 21.1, 20.9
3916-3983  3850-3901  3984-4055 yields 4.37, 21.5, 20.1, 21.6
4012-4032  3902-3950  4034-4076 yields 0.11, 20.9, 21.5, 21.8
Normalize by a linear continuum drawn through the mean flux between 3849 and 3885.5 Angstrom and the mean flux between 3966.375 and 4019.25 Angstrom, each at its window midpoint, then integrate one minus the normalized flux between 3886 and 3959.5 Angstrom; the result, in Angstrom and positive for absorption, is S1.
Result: 1.4 Angstrom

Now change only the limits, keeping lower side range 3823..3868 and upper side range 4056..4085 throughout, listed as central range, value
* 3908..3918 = -0.54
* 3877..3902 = 0.77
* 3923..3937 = 0.90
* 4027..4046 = -0.46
